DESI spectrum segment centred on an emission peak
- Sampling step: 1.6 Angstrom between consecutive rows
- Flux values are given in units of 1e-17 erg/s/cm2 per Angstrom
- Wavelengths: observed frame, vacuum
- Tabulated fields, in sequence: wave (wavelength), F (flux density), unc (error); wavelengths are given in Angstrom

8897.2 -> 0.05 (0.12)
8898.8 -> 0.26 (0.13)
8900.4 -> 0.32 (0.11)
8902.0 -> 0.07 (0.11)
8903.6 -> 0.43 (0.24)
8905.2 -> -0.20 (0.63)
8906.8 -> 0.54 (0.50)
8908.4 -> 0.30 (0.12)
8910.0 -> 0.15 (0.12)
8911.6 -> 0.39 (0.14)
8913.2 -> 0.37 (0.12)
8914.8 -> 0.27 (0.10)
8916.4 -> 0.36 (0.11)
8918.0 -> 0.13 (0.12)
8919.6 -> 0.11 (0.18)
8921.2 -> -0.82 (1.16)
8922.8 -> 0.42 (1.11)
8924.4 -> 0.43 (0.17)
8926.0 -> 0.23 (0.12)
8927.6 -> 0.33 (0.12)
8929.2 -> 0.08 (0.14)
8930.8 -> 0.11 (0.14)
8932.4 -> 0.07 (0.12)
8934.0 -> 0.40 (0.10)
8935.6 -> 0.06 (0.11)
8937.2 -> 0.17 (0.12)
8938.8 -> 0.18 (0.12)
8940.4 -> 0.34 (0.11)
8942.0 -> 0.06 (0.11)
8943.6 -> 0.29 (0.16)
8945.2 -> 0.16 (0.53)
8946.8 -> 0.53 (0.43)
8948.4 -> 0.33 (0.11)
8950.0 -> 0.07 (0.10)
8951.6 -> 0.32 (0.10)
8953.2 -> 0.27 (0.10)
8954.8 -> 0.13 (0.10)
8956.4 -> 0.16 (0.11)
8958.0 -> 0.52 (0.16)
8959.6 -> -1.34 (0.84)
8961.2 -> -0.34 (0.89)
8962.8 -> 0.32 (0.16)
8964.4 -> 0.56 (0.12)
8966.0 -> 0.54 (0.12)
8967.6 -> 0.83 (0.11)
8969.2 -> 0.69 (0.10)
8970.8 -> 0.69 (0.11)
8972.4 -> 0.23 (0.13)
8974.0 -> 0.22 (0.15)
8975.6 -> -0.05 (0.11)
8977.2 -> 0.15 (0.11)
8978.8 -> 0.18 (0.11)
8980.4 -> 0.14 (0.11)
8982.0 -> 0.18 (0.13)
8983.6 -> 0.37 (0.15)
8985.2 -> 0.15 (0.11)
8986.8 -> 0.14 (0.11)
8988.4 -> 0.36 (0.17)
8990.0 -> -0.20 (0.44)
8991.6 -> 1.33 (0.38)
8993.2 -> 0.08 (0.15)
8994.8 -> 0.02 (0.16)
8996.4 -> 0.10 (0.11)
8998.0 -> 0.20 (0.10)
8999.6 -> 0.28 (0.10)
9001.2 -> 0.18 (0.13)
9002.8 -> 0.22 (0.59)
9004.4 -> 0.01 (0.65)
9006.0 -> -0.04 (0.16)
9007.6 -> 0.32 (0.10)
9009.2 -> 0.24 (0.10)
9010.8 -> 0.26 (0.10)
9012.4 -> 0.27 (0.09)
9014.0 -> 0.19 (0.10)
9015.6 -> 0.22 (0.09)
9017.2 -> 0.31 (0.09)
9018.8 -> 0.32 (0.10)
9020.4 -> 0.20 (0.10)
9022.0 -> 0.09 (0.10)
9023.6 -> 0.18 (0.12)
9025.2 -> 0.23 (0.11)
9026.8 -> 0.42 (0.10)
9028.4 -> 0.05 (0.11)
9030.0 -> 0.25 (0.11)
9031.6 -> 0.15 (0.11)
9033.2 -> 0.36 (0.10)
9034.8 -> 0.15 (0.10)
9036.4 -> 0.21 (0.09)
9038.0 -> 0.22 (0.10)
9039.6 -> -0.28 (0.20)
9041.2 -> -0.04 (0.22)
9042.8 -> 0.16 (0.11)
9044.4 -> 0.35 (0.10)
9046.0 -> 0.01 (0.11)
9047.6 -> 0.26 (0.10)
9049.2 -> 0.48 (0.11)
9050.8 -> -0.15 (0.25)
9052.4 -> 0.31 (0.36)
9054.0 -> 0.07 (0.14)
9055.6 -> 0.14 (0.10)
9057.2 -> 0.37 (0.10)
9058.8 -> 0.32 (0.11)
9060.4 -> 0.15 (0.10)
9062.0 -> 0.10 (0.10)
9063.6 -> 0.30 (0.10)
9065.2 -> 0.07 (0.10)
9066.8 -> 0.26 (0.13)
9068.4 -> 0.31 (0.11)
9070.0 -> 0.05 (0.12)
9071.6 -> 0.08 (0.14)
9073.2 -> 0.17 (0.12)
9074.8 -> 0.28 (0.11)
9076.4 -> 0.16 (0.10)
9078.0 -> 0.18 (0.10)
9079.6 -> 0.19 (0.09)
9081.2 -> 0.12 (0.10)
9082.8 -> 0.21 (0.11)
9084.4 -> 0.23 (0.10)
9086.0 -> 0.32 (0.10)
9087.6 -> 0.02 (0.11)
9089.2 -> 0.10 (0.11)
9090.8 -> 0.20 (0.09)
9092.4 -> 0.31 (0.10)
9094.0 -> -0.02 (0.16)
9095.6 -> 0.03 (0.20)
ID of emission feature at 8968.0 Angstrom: H-gamma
